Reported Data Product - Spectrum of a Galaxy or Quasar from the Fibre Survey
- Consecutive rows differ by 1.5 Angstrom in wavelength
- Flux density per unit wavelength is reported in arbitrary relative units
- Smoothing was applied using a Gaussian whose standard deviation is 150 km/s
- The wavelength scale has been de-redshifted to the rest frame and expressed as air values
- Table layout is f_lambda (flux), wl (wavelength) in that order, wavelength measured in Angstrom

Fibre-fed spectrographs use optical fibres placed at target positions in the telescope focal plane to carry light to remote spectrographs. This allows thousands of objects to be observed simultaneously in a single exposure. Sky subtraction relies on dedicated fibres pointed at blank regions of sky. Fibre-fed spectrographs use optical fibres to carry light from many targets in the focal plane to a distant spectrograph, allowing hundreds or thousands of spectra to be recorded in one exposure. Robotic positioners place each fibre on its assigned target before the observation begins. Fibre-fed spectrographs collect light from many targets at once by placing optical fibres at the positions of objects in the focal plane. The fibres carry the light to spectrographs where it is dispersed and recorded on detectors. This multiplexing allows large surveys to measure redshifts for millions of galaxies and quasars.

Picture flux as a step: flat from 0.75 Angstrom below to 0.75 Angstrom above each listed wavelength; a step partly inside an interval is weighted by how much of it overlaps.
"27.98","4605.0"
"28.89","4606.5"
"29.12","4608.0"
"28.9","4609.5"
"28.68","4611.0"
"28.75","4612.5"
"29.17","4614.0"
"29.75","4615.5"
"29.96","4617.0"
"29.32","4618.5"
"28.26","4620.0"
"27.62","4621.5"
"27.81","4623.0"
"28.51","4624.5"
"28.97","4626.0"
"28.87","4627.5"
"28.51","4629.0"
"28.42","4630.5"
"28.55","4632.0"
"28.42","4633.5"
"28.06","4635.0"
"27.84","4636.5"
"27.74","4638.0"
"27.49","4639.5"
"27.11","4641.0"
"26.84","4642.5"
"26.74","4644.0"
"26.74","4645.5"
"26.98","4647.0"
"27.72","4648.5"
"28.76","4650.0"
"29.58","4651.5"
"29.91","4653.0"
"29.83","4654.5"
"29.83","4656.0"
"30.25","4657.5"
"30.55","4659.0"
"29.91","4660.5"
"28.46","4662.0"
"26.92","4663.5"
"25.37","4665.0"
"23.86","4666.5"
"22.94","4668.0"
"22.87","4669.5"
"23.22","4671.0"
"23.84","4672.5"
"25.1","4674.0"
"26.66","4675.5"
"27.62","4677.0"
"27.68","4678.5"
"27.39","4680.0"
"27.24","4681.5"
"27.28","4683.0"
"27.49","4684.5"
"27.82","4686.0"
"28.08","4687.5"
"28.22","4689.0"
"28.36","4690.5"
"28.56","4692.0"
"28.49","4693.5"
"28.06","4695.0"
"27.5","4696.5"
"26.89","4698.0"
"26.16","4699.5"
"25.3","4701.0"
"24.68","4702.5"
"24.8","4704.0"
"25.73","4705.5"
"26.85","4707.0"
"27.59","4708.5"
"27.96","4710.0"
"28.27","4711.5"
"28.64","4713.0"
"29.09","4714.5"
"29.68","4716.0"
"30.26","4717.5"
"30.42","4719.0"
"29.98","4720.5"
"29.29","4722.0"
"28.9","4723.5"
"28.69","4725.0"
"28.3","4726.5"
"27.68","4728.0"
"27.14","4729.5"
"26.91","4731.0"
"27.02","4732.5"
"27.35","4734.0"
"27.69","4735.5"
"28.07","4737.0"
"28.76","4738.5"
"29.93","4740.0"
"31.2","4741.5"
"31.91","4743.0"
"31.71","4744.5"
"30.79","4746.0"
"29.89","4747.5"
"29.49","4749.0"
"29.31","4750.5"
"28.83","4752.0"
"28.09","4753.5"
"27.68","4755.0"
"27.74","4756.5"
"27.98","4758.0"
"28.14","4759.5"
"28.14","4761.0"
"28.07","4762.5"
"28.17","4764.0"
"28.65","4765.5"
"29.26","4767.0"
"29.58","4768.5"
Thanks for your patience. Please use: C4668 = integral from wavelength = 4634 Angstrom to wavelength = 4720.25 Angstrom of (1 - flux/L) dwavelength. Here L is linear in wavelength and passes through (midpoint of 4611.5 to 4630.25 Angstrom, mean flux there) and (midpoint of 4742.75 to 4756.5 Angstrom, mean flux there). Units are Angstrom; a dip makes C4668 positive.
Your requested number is 5.0 Angstrom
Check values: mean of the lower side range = 28.8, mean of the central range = 27.4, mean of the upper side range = 29.6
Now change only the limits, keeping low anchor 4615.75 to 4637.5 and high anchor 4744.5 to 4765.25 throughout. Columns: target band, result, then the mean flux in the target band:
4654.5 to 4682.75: 1.8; 26.7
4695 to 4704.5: 0.9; 26.1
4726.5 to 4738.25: 0.5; 27.5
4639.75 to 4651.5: 0.5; 27.4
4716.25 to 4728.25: -0.2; 29.3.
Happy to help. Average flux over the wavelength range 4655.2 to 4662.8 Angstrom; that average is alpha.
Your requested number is 29.8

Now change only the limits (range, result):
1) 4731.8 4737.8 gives 27.5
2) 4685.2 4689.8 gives 28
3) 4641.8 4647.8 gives 26.8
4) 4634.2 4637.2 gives 28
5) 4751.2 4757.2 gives 28.1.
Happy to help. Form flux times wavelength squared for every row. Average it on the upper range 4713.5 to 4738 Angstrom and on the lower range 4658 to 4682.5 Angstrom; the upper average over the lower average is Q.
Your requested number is 1.11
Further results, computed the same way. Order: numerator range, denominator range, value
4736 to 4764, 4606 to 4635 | 1.07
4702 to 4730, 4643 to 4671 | 1.05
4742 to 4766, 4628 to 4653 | 1.09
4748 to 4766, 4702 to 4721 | 1.03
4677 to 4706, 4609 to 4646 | 0.99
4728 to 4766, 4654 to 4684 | 1.11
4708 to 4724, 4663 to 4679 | 1.19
